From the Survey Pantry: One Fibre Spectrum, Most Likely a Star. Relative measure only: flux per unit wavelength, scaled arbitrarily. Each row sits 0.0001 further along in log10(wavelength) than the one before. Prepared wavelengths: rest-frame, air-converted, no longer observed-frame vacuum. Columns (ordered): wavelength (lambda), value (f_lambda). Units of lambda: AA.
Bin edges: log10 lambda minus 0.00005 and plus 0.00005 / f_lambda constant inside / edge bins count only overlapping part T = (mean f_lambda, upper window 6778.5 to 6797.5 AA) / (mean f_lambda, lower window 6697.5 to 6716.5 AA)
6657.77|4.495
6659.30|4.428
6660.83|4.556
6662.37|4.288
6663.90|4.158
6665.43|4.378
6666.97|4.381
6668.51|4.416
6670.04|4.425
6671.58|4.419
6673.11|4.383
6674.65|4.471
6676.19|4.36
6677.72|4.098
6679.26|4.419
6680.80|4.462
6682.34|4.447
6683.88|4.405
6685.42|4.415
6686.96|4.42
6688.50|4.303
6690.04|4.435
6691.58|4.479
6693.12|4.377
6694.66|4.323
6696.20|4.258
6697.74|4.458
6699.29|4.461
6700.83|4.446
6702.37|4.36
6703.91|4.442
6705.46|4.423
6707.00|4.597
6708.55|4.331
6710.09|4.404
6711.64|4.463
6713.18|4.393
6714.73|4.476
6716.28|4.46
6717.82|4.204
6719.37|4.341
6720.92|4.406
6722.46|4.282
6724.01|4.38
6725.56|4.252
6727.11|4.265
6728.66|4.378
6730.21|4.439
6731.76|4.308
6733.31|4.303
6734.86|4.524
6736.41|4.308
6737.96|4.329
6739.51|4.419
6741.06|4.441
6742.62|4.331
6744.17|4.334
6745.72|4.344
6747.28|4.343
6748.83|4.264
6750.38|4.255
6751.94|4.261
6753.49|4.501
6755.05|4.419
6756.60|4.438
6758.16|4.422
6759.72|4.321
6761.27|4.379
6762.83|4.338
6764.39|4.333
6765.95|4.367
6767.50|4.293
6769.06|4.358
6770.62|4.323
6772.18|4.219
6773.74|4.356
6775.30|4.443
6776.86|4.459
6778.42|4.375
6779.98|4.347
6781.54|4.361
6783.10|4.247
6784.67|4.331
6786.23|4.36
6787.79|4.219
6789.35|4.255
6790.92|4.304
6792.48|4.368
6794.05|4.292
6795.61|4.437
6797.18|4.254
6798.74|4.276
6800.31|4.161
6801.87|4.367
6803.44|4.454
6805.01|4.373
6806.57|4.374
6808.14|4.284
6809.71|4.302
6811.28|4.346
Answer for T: 1.0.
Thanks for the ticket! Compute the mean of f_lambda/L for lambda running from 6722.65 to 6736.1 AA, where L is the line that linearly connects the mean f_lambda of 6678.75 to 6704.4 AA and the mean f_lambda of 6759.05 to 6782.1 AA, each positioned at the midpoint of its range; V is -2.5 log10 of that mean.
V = 0.01 mag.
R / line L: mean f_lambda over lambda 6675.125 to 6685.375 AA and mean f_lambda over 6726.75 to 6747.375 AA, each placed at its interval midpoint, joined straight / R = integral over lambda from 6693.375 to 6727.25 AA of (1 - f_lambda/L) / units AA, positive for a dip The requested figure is -0.1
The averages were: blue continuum 4.37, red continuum 4.36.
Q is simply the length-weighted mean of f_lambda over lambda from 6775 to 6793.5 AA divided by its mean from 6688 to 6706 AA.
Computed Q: 1.0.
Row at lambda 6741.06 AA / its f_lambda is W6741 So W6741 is 4.441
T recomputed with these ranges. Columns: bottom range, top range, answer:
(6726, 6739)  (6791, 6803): 0.99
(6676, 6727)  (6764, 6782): 0.99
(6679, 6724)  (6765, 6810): 0.98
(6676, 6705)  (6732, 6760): 0.99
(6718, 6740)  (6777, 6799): 0.99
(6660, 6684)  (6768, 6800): 0.99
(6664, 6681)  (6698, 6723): 1.01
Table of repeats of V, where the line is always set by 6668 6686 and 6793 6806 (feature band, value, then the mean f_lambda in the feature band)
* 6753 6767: -0.01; 4.39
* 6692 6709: -0.01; 4.41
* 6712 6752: 0.00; 4.35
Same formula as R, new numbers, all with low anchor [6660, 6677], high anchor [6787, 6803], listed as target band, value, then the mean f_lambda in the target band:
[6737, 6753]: 0.0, 4.34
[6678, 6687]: -0.1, 4.41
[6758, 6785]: -0.2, 4.35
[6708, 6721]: -0.1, 4.39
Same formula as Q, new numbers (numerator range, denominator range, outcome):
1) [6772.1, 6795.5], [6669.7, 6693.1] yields 0.99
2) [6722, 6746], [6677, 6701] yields 0.99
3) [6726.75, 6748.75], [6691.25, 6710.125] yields 0.99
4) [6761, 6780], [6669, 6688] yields 0.99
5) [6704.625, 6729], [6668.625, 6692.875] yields 1.00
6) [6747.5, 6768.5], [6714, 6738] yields 1.00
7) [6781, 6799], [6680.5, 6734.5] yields 0.98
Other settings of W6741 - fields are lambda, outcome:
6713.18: 4.393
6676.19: 4.36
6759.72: 4.321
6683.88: 4.405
